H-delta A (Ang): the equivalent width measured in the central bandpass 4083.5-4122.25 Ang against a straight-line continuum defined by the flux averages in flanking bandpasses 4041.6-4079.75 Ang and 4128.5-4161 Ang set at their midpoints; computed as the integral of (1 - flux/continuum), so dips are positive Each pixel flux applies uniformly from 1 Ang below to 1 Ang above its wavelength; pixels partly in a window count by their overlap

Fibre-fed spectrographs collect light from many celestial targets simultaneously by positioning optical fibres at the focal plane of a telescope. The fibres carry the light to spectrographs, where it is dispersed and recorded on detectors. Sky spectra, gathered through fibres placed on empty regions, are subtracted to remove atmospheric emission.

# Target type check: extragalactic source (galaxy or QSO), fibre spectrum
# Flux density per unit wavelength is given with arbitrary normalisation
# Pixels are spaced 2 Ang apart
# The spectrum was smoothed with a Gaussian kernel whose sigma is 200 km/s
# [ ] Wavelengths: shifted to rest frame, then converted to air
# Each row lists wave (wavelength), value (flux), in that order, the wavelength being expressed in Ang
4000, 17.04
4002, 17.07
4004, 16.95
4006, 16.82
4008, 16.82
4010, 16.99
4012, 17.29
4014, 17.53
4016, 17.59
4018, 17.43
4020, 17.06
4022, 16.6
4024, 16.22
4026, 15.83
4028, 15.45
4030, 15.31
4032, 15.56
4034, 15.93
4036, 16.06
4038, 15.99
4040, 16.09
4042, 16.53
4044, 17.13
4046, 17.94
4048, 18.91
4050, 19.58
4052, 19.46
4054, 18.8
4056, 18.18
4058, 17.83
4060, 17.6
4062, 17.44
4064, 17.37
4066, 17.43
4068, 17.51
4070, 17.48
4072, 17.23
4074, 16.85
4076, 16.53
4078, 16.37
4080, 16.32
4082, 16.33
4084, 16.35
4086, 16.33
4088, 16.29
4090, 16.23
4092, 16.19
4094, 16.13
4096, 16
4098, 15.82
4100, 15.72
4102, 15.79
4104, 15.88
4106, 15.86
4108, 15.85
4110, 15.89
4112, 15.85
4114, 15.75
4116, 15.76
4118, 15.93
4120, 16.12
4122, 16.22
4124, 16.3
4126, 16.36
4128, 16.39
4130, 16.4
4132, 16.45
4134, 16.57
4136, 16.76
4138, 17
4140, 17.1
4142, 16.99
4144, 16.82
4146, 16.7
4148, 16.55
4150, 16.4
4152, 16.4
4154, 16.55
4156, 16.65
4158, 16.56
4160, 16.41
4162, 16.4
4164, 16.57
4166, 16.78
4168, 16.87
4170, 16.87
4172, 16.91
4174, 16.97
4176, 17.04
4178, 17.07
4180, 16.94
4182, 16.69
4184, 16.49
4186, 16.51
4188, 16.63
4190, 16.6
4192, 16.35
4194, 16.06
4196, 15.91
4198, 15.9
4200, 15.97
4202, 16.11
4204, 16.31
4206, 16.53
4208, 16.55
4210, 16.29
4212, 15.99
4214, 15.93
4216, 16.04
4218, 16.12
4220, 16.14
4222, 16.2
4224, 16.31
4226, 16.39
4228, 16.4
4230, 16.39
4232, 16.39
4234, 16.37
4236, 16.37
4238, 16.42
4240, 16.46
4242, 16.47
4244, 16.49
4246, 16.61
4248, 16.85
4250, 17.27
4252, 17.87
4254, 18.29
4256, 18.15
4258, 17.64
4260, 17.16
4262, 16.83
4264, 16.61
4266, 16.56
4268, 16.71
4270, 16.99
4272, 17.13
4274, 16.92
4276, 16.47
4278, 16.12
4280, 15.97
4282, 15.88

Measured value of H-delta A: 2.6 Ang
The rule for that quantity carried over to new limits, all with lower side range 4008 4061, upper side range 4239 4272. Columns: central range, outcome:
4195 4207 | 0.7 Ang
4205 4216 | 0.5 Ang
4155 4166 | 0.3 Ang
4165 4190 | 0.4 Ang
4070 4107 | 1.8 Ang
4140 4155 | 0.4 Ang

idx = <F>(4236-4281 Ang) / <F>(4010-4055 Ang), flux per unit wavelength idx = 1.0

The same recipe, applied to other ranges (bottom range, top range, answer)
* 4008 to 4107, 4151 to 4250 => 0.98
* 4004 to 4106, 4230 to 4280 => 1.00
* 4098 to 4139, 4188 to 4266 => 1.03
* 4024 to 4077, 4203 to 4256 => 0.97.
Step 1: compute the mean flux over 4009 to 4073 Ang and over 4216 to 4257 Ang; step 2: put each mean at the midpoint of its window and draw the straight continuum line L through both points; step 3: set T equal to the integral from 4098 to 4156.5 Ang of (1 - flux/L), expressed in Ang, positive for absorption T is 2.3 Ang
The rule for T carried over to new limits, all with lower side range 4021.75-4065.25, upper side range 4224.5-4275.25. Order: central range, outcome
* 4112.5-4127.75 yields 0.84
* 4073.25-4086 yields 0.46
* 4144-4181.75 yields 0.57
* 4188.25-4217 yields 1.23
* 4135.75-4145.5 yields 0.03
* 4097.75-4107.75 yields 0.71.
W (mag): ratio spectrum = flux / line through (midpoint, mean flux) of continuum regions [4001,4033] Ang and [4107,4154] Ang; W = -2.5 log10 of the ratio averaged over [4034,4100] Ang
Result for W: -0.03 mag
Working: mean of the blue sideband 16.7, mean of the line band 17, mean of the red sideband 16.4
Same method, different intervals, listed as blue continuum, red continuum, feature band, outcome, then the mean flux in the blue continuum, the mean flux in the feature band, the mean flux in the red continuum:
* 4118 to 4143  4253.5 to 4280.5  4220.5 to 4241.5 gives 0.03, 16.5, 16.4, 17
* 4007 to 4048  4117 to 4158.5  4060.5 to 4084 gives -0.02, 16.6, 17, 16.5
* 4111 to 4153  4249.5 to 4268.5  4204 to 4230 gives 0.05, 16.4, 16.2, 17.3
